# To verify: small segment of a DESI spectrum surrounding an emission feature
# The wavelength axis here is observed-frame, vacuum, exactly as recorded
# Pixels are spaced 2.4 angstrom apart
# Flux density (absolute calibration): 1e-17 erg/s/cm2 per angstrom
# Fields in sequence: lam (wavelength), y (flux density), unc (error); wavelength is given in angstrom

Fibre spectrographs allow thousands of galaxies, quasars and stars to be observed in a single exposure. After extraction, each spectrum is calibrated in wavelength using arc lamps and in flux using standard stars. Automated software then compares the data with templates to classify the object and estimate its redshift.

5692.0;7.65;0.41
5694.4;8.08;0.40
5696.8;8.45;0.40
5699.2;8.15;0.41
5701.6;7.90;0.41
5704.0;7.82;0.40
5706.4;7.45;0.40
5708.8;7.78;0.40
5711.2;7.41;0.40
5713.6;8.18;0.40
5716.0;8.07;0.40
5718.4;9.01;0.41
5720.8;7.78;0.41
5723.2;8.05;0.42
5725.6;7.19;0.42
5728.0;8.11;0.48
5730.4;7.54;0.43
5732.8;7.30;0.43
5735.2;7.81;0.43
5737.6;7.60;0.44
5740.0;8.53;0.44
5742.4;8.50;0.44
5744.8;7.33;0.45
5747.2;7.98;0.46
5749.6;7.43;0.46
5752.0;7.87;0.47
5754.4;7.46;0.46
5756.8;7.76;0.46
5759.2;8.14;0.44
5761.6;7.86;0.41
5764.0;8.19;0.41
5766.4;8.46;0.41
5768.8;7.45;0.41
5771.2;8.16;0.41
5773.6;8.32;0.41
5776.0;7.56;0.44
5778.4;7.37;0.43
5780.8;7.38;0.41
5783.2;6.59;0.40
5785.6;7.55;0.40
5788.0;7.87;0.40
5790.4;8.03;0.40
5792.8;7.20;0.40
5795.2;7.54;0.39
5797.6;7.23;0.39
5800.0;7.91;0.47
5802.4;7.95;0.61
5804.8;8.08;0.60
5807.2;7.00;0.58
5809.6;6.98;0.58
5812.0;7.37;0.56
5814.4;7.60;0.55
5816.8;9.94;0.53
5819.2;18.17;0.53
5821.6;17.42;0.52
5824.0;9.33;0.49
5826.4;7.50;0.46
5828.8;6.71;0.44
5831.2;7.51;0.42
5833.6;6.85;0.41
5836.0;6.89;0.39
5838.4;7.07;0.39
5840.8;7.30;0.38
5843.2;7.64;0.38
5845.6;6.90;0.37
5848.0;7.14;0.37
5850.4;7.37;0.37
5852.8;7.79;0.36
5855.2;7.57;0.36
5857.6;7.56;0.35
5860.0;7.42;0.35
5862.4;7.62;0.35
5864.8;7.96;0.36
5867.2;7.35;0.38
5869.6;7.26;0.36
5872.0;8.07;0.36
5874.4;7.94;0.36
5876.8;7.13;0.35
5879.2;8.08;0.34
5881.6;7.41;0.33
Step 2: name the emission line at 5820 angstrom H-beta 4861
